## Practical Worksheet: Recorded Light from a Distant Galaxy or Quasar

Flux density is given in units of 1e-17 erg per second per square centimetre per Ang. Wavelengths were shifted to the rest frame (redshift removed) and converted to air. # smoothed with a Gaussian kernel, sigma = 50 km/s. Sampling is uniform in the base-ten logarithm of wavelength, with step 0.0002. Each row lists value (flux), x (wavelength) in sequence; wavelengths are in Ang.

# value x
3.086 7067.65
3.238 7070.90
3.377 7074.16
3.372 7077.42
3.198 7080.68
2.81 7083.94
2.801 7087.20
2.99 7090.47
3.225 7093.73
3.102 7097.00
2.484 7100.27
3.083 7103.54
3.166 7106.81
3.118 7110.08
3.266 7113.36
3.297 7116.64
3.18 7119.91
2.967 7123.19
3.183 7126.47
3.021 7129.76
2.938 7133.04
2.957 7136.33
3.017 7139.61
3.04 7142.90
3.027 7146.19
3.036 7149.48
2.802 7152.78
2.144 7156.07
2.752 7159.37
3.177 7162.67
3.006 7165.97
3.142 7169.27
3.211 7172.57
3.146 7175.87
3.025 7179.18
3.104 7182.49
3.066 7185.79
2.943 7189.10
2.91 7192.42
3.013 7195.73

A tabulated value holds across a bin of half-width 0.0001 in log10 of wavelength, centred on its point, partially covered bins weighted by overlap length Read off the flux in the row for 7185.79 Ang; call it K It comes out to 3.066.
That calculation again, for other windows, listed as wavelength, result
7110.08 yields 3.118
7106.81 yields 3.166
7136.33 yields 2.957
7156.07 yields 2.144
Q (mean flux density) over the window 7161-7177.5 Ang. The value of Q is 3.14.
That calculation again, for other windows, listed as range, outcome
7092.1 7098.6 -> 3.16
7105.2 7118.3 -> 3.21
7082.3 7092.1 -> 2.87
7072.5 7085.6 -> 3.19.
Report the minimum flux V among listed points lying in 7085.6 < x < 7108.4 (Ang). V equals 2.484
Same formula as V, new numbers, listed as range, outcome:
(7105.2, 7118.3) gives 3.118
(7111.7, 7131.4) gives 2.967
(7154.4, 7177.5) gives 2.144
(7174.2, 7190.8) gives 2.943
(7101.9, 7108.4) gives 3.083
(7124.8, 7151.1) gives 2.938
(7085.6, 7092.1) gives 2.801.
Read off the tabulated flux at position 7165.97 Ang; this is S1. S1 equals 3.006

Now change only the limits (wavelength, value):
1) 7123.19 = 2.967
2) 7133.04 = 2.938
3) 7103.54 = 3.083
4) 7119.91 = 3.18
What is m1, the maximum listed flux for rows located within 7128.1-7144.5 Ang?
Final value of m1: 3.04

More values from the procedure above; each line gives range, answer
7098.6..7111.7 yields 3.166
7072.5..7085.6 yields 3.377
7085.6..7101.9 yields 3.225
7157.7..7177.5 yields 3.211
